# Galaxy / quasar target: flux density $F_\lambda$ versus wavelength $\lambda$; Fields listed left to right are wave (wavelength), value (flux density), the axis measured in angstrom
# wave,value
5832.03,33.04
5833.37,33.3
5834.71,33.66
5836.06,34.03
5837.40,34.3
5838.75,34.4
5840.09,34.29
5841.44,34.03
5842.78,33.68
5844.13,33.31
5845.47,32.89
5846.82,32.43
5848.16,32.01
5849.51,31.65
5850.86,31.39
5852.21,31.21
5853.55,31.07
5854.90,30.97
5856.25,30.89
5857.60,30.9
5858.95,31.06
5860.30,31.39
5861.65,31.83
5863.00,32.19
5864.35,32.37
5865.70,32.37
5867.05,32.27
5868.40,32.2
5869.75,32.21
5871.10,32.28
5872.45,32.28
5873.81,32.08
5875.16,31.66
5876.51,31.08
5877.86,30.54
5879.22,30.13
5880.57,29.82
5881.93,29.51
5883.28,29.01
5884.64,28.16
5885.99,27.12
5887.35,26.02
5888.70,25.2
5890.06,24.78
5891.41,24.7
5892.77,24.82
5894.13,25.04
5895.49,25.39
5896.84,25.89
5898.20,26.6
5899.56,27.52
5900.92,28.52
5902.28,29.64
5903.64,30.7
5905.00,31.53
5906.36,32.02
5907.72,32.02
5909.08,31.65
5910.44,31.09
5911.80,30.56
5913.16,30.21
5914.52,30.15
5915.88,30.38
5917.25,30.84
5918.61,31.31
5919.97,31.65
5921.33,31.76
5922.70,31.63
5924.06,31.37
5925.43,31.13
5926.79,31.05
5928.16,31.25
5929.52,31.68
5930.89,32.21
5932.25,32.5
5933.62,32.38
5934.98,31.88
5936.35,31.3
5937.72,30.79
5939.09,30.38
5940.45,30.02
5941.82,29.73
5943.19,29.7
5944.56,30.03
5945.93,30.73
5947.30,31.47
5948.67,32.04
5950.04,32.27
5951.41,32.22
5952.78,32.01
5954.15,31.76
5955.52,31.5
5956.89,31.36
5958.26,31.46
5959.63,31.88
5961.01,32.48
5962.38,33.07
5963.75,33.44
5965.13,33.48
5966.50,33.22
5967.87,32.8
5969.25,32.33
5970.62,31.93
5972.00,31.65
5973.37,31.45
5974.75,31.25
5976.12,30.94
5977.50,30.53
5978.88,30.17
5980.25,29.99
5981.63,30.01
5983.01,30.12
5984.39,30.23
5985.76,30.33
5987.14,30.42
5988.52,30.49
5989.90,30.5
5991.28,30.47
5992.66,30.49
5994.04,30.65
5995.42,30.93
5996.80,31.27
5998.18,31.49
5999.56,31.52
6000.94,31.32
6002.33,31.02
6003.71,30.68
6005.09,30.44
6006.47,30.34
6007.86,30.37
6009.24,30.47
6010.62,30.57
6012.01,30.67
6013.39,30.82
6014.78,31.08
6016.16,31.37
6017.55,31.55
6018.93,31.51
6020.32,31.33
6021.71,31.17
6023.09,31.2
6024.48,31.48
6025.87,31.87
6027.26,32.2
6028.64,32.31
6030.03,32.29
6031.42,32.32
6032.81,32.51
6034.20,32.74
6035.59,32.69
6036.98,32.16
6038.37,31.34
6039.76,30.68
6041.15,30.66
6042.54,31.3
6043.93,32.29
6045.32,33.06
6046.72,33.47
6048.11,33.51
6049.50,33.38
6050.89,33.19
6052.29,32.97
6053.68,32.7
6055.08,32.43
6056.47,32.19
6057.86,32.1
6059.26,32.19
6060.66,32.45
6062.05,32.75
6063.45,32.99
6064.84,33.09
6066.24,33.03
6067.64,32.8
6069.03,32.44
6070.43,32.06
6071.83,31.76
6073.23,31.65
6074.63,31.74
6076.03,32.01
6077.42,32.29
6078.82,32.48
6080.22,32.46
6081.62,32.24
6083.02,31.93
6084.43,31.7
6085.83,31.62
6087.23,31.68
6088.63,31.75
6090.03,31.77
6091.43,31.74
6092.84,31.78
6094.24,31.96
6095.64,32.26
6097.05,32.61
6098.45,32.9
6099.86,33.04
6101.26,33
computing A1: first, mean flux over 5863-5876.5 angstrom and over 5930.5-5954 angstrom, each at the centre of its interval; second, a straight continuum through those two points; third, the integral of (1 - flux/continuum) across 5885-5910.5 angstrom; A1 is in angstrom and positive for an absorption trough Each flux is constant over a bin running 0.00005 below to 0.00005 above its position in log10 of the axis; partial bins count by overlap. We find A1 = 3.2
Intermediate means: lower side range 32.1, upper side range 31.3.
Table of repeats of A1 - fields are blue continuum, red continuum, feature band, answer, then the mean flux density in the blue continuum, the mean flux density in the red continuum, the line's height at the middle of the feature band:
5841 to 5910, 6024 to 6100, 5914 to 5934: -0.45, 30.2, 32.3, 30.7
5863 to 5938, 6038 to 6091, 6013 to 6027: 0.14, 30.1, 32.3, 31.7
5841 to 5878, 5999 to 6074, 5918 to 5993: 1.34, 32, 31.9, 31.9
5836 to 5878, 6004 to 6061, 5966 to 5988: 0.61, 32.2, 31.8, 32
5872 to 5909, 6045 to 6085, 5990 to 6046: 0.18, 28.6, 32.5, 31.5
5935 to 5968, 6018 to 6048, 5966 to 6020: 1.42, 31.6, 32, 31.8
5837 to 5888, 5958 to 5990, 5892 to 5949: 2.13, 31.5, 31.4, 31.5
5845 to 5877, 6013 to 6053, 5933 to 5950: 0.52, 31.8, 32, 31.9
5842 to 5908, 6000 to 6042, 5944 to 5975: -1.19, 30.1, 31.4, 30.8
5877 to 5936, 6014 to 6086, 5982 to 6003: 0.27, 29.6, 32.2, 31.1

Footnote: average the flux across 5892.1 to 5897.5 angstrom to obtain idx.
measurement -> 25.3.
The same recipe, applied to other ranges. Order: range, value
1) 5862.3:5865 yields 32.3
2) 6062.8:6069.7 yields 32.9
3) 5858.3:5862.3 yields 31.4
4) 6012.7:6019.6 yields 31.3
